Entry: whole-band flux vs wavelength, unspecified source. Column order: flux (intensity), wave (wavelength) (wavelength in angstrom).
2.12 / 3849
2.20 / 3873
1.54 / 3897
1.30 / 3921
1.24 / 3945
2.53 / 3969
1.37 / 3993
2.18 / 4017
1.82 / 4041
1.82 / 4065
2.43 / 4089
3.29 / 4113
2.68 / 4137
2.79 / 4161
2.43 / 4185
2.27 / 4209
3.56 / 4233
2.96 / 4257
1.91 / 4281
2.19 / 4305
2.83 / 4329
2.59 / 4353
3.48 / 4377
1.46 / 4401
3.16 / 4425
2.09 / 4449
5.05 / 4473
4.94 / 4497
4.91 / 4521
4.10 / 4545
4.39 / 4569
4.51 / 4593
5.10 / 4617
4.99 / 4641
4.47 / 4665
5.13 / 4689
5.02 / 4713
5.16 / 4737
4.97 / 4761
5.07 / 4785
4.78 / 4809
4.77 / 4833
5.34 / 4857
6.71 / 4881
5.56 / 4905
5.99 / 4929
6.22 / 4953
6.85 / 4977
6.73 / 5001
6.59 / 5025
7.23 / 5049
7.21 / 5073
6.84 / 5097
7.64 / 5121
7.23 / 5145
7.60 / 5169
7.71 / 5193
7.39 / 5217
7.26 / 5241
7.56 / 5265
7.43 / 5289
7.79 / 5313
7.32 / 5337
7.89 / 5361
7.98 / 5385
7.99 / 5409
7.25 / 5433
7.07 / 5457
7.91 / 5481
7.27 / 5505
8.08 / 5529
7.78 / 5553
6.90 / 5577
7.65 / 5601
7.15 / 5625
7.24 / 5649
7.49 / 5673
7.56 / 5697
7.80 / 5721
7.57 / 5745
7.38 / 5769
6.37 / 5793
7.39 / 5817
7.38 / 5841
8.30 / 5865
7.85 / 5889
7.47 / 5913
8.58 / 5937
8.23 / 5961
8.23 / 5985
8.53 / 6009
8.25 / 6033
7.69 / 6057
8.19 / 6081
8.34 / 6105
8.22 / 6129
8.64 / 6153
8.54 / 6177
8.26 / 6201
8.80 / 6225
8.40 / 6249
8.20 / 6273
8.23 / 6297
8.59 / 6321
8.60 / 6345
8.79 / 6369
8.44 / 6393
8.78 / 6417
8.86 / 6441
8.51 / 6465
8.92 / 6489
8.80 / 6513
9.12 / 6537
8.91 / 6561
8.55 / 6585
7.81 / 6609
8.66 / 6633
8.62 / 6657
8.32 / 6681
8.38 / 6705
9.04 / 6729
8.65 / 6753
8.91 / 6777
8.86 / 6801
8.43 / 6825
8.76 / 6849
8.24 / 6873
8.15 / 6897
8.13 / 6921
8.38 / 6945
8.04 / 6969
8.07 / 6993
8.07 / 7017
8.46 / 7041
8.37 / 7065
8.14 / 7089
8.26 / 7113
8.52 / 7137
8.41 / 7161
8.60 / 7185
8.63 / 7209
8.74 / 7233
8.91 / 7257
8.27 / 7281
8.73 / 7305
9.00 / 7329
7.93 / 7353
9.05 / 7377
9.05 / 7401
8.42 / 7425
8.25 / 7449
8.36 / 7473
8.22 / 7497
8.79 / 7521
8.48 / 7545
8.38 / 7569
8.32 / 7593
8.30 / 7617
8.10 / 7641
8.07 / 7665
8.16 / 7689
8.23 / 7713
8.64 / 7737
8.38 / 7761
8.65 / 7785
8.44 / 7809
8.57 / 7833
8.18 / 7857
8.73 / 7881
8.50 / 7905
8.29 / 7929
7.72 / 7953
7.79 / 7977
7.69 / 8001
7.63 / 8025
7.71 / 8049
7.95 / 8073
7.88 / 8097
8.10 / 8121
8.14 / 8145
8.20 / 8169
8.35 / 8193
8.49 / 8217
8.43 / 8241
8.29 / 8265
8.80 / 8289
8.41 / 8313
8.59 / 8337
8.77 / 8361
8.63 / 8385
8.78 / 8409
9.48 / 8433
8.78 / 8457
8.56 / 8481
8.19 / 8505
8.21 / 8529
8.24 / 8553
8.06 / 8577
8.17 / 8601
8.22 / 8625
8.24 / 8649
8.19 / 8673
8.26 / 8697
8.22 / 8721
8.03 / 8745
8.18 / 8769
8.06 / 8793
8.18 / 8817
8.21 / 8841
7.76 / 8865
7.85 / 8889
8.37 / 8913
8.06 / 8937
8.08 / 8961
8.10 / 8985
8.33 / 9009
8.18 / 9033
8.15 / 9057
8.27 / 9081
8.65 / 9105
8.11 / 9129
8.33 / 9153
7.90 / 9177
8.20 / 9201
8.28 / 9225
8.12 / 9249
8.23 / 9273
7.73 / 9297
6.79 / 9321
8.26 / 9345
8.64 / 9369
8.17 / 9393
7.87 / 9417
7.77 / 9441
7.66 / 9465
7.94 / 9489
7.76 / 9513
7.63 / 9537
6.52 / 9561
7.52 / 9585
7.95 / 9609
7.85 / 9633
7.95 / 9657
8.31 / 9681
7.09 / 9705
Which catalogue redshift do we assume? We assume 0.120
